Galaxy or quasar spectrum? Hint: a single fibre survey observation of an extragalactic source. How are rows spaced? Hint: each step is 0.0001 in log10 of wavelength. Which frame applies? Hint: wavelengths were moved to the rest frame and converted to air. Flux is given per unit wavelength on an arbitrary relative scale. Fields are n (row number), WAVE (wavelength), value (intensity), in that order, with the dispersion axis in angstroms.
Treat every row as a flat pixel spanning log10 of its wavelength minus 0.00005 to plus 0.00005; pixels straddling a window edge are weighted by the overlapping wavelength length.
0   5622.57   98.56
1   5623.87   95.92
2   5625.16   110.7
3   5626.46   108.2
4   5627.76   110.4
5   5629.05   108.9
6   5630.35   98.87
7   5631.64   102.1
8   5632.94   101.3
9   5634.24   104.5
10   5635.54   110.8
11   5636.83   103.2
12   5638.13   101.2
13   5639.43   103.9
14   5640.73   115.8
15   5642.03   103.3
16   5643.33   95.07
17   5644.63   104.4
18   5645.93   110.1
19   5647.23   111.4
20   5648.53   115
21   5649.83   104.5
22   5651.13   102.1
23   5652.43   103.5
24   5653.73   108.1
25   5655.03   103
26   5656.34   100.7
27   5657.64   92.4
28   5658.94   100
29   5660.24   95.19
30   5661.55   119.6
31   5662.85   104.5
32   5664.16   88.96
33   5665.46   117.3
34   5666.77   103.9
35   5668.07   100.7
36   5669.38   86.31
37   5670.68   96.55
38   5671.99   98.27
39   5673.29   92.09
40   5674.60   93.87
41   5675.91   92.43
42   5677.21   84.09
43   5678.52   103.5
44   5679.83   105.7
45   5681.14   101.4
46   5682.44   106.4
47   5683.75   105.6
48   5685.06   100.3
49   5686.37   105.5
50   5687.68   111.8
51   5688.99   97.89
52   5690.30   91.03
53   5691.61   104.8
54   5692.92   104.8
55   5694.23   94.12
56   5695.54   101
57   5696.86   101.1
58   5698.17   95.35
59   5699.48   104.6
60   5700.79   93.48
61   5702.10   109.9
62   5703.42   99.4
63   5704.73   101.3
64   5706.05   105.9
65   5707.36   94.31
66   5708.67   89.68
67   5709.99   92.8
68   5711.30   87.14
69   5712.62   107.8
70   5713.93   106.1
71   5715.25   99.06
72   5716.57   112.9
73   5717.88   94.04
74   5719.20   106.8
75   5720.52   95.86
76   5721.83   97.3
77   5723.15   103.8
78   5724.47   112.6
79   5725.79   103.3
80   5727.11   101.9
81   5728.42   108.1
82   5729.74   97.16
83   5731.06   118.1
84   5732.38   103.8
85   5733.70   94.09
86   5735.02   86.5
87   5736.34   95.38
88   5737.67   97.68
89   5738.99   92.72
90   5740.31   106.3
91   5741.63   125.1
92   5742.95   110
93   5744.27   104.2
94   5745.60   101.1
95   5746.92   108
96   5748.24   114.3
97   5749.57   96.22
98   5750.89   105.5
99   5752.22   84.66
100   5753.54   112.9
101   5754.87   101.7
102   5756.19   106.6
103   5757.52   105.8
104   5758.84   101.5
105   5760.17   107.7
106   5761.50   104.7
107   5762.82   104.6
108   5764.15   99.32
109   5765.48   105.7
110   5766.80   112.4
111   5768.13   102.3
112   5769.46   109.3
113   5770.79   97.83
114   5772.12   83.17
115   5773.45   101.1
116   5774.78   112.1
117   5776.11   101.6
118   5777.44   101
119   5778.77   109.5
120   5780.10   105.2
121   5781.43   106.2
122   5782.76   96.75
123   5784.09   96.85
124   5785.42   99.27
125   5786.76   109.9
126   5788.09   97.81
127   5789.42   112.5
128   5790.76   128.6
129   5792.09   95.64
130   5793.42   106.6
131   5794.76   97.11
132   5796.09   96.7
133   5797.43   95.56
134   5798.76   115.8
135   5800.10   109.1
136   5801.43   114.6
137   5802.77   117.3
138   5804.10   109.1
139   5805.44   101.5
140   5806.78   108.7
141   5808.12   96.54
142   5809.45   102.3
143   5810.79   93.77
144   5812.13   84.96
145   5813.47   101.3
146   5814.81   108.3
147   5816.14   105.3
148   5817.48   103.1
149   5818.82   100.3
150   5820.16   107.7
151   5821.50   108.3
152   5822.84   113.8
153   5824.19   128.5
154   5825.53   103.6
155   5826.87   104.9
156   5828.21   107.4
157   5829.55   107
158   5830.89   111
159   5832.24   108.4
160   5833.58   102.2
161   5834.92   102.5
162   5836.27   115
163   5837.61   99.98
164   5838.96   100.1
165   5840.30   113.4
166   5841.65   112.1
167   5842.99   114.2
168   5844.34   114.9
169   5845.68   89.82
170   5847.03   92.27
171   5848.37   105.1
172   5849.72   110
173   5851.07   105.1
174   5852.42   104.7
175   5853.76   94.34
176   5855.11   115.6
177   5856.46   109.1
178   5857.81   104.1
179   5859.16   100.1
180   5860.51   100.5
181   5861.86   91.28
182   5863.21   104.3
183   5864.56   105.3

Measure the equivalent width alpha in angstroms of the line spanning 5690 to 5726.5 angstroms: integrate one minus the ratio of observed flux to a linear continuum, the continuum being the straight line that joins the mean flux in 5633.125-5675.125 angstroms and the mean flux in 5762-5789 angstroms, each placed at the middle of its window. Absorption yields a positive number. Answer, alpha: 0.82 angstroms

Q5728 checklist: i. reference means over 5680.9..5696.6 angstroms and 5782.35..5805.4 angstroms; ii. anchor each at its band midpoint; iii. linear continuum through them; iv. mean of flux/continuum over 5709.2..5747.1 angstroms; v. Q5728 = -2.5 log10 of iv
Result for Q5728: 0.012 mag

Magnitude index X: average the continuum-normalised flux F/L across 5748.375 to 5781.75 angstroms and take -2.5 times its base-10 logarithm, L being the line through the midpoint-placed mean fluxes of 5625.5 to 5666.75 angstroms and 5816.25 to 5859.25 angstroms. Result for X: 0.03 mag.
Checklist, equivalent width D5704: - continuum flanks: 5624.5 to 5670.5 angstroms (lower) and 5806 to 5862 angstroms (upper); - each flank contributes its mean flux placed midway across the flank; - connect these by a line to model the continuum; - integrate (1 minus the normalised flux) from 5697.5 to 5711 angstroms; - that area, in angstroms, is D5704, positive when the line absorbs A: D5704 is 0.8 angstroms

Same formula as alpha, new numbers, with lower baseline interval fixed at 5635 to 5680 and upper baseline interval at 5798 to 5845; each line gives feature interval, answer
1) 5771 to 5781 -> 0.36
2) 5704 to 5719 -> 0.61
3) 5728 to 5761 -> 0.40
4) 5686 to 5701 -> 0.37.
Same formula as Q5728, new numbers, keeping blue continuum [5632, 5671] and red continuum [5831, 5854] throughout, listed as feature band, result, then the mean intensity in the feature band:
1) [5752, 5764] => 0.01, 104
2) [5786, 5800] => -0.01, 106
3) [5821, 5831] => -0.05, 111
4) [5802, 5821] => 0.02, 103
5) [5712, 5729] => 0.00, 104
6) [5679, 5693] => 0.01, 103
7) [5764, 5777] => 0.02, 103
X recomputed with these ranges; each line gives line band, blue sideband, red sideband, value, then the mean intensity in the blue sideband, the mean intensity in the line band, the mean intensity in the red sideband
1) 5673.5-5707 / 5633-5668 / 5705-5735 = 0.02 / 105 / 100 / 101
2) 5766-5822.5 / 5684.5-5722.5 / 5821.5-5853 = 0.01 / 100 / 104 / 107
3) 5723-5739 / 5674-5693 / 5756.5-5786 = 0.00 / 101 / 101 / 103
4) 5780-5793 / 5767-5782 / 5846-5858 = -0.02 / 103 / 105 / 104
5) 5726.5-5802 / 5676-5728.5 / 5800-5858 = 0.00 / 101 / 104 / 106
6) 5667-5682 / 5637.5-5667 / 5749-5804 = 0.09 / 105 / 96.3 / 104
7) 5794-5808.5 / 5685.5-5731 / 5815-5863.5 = -0.01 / 101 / 106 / 106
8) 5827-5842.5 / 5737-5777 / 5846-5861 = -0.04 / 104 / 107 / 103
